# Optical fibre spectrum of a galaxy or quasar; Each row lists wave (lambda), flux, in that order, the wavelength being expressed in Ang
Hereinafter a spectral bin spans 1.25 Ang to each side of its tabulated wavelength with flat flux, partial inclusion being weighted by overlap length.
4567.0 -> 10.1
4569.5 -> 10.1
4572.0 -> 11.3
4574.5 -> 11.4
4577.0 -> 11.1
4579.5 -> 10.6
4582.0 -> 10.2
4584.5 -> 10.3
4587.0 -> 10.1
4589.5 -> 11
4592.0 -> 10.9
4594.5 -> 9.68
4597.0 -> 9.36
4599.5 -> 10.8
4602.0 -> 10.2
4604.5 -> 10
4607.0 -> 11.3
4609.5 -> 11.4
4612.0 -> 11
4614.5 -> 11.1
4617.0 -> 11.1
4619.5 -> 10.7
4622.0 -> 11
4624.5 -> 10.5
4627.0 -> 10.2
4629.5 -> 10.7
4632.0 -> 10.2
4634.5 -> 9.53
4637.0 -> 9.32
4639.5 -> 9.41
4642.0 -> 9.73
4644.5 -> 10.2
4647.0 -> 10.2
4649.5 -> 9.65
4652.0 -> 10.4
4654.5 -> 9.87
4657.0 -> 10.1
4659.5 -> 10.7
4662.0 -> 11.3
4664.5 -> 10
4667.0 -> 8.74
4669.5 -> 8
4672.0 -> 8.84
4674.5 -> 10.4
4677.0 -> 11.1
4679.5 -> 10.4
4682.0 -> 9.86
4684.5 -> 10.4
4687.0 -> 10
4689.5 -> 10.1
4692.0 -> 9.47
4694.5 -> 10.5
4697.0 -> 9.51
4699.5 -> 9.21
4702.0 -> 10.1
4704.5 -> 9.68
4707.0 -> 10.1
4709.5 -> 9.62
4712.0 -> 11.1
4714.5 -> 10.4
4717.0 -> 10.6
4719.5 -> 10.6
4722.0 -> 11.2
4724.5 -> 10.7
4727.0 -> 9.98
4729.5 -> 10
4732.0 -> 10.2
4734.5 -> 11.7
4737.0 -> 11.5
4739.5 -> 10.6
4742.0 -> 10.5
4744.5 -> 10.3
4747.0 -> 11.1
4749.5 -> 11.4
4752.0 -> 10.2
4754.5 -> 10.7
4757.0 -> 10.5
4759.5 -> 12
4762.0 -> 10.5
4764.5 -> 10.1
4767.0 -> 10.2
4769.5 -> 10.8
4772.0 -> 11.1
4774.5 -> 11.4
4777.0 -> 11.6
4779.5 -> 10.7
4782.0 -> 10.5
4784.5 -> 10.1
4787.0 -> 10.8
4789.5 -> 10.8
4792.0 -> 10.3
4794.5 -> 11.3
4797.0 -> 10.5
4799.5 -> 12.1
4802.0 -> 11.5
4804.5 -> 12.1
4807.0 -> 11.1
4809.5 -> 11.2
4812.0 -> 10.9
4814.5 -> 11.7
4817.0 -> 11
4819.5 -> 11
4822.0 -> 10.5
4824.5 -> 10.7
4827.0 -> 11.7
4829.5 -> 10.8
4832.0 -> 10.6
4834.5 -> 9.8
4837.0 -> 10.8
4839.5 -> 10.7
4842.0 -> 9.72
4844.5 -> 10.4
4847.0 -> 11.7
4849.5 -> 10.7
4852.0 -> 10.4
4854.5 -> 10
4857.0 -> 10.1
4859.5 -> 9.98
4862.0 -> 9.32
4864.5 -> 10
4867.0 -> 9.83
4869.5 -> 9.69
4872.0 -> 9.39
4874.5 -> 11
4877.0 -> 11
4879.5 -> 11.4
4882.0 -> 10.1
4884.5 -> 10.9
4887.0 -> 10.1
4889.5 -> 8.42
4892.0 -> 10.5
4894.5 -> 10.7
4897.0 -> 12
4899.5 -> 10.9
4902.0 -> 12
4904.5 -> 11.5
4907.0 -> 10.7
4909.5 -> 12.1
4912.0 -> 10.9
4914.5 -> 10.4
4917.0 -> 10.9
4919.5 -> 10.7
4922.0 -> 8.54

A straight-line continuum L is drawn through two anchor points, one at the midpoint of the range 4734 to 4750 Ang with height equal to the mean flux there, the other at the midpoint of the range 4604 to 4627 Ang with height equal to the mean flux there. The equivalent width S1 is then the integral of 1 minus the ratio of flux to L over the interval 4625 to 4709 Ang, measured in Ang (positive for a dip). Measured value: 7.6 Ang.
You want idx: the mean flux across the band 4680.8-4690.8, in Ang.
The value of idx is 10.1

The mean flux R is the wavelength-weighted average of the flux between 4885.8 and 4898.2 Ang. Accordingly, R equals 10.3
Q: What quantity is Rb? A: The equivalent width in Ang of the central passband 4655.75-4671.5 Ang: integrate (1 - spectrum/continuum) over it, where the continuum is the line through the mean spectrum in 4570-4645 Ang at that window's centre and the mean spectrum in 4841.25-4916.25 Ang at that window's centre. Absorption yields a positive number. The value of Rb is 1.1 Ang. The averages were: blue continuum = 10.5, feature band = 9.76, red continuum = 10.5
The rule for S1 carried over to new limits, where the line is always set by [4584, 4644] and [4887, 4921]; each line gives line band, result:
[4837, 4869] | 1.6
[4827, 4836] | 0.1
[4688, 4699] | 0.7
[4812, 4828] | -0.5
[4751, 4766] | -0.1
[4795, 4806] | -0.9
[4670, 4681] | 0.5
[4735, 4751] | -0.5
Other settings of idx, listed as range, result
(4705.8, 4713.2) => 10.3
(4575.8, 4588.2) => 10.5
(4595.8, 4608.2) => 10.3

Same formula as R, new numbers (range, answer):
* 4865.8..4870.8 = 9.76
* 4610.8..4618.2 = 11.1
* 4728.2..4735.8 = 10.6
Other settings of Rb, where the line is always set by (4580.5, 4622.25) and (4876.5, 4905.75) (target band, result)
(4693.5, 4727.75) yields 1.4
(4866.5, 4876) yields 0.7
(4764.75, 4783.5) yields -0.2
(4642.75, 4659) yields 0.8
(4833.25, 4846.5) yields 0.5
